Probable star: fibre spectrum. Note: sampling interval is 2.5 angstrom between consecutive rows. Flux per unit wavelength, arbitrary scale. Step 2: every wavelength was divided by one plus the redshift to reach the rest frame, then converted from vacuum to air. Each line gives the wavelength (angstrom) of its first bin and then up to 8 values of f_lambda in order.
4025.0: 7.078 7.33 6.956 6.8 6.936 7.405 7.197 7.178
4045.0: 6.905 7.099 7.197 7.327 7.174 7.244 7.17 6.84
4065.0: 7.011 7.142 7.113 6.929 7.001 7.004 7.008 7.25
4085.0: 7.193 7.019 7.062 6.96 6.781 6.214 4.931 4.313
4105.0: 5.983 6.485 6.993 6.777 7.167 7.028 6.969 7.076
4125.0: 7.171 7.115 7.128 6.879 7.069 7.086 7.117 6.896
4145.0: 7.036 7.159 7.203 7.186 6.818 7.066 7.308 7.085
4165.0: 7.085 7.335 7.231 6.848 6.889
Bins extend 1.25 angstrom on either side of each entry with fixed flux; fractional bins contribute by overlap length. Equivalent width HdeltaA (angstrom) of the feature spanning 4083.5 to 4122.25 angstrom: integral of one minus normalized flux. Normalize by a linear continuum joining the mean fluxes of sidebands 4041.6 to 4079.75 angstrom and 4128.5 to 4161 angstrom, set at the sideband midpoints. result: 2.93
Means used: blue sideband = 7.09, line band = 6.54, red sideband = 7.07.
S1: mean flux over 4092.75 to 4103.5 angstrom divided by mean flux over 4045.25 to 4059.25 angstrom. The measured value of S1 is 0.8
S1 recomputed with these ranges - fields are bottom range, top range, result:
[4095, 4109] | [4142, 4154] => 1.24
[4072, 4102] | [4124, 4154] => 1.06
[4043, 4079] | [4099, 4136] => 0.93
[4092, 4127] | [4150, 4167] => 1.10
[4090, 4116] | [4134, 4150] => 1.12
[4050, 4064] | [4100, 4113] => 0.83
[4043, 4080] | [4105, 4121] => 0.96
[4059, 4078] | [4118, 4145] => 1.00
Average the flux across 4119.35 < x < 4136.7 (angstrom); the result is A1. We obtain 7.06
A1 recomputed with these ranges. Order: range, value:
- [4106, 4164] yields 7.03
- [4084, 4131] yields 6.65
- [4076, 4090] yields 7.09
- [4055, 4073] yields 7.08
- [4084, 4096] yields 7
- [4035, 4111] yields 6.84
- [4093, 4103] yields 5.76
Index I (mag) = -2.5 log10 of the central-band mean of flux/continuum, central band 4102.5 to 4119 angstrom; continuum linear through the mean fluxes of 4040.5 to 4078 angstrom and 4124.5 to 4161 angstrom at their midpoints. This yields 0.084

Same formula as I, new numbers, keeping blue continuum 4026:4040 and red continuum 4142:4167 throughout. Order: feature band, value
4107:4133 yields 0.02 mag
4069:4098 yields 0.02 mag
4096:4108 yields 0.27 mag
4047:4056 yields -0.02 mag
